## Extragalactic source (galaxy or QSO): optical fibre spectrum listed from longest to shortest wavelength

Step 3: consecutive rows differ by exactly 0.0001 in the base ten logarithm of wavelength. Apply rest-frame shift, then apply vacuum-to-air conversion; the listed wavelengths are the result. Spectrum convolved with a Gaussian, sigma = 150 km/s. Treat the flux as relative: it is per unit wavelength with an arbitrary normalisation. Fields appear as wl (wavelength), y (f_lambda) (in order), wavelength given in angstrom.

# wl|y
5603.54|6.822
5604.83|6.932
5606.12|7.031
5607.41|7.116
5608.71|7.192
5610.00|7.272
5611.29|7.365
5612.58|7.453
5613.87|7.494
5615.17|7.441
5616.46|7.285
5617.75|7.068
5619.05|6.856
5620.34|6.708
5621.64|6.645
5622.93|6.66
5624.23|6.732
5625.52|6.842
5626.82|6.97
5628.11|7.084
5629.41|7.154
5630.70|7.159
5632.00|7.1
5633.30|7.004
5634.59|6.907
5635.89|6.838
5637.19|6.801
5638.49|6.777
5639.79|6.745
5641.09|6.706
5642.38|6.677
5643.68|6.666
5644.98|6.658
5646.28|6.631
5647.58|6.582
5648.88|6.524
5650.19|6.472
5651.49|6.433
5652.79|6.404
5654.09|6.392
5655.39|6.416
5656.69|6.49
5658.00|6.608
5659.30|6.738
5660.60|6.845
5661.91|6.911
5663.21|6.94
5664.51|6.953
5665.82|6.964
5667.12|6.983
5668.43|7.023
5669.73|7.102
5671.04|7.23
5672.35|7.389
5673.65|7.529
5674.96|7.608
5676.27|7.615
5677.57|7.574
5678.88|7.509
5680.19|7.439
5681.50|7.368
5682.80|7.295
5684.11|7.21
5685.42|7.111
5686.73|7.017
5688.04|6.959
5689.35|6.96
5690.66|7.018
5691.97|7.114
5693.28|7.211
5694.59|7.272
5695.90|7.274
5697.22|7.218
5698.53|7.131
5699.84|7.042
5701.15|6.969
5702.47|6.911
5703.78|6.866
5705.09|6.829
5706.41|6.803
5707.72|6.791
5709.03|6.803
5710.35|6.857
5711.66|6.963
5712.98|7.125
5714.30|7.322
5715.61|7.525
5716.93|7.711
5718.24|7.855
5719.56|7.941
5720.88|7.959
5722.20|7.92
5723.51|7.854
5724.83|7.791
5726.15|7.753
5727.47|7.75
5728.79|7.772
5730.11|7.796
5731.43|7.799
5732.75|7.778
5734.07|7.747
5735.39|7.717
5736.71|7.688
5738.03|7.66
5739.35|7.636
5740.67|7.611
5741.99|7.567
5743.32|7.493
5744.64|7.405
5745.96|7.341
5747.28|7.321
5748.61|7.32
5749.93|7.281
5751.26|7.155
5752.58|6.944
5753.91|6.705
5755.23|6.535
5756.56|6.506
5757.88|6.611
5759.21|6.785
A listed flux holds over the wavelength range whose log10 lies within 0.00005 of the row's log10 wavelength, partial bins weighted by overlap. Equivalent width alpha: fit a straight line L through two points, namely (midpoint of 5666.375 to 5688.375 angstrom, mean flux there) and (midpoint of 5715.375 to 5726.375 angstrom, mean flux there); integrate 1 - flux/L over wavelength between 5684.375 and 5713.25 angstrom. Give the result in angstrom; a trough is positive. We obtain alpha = 2.07 angstrom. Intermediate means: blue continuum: 7.3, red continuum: 7.82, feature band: 7.01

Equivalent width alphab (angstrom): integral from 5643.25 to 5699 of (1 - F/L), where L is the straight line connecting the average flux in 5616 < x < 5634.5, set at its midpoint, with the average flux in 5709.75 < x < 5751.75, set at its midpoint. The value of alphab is 1.74 angstrom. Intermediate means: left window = 6.94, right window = 7.58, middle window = 7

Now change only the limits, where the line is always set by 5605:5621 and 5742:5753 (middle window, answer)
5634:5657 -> 1.9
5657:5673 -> 0.6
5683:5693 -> 0.2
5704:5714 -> 0.5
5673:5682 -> -0.4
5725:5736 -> -0.7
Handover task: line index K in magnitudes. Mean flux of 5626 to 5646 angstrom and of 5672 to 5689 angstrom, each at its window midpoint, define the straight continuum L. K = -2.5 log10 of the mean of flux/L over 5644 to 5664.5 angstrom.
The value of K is 0.07 mag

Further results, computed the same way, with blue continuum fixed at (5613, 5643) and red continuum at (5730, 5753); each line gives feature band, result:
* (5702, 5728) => 0.00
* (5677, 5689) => -0.01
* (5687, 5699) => 0.02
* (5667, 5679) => -0.03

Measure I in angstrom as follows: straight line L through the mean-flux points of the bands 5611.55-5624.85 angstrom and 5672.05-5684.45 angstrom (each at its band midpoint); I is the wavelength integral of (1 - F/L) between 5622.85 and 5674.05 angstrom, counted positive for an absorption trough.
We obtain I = 3.0 angstrom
